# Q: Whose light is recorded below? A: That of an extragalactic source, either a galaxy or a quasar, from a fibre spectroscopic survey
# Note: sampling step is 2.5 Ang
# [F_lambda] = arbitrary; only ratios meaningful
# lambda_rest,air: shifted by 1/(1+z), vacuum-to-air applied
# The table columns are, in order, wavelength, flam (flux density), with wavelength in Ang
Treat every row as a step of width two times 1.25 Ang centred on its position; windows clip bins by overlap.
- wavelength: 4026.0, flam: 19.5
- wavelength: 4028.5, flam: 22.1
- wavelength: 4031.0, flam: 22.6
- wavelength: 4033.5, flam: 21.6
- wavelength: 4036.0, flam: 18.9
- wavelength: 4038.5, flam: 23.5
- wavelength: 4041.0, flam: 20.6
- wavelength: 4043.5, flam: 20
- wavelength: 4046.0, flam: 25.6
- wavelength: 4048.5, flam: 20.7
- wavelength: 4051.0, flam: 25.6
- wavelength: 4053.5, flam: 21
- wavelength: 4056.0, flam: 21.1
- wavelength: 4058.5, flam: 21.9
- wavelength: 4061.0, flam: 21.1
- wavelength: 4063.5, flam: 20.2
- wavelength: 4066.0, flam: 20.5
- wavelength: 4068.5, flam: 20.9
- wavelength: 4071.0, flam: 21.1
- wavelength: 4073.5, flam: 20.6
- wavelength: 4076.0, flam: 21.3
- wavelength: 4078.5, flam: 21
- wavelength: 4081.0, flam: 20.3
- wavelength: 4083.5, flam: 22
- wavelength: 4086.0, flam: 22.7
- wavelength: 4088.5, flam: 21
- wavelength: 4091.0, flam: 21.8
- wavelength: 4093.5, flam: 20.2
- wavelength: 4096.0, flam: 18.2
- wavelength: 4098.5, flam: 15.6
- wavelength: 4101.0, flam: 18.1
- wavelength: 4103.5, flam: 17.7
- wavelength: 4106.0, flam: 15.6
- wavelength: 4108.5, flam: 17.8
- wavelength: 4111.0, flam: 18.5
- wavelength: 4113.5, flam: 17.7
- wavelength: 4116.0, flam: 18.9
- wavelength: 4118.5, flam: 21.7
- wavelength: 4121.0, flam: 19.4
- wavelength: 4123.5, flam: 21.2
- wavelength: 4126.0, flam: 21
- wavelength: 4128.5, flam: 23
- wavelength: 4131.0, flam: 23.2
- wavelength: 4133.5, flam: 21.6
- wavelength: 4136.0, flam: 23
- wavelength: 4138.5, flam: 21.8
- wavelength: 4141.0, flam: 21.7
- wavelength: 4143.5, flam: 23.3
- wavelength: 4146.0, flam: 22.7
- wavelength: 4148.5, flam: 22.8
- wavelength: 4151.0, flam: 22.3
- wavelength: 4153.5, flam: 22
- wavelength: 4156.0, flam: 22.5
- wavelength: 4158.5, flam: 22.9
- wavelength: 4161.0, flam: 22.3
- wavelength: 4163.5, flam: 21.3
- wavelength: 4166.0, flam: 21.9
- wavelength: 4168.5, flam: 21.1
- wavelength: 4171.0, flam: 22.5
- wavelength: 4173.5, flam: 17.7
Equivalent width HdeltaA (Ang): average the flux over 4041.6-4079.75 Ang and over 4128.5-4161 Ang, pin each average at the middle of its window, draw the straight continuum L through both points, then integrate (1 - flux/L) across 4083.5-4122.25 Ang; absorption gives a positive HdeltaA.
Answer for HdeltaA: 5.1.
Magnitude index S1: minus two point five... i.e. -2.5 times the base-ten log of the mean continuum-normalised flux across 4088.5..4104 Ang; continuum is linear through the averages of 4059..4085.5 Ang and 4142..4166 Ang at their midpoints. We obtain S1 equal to 0.14 mag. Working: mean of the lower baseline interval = 21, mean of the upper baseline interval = 22.4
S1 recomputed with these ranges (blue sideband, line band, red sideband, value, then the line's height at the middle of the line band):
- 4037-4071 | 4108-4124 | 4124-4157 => 0.15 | 22.2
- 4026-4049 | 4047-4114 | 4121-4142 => 0.08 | 21.8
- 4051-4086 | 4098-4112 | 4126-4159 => 0.25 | 21.8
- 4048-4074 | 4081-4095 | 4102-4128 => -0.06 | 20.2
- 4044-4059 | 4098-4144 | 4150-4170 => 0.11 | 22.2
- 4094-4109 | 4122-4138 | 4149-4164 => -0.12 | 19.9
